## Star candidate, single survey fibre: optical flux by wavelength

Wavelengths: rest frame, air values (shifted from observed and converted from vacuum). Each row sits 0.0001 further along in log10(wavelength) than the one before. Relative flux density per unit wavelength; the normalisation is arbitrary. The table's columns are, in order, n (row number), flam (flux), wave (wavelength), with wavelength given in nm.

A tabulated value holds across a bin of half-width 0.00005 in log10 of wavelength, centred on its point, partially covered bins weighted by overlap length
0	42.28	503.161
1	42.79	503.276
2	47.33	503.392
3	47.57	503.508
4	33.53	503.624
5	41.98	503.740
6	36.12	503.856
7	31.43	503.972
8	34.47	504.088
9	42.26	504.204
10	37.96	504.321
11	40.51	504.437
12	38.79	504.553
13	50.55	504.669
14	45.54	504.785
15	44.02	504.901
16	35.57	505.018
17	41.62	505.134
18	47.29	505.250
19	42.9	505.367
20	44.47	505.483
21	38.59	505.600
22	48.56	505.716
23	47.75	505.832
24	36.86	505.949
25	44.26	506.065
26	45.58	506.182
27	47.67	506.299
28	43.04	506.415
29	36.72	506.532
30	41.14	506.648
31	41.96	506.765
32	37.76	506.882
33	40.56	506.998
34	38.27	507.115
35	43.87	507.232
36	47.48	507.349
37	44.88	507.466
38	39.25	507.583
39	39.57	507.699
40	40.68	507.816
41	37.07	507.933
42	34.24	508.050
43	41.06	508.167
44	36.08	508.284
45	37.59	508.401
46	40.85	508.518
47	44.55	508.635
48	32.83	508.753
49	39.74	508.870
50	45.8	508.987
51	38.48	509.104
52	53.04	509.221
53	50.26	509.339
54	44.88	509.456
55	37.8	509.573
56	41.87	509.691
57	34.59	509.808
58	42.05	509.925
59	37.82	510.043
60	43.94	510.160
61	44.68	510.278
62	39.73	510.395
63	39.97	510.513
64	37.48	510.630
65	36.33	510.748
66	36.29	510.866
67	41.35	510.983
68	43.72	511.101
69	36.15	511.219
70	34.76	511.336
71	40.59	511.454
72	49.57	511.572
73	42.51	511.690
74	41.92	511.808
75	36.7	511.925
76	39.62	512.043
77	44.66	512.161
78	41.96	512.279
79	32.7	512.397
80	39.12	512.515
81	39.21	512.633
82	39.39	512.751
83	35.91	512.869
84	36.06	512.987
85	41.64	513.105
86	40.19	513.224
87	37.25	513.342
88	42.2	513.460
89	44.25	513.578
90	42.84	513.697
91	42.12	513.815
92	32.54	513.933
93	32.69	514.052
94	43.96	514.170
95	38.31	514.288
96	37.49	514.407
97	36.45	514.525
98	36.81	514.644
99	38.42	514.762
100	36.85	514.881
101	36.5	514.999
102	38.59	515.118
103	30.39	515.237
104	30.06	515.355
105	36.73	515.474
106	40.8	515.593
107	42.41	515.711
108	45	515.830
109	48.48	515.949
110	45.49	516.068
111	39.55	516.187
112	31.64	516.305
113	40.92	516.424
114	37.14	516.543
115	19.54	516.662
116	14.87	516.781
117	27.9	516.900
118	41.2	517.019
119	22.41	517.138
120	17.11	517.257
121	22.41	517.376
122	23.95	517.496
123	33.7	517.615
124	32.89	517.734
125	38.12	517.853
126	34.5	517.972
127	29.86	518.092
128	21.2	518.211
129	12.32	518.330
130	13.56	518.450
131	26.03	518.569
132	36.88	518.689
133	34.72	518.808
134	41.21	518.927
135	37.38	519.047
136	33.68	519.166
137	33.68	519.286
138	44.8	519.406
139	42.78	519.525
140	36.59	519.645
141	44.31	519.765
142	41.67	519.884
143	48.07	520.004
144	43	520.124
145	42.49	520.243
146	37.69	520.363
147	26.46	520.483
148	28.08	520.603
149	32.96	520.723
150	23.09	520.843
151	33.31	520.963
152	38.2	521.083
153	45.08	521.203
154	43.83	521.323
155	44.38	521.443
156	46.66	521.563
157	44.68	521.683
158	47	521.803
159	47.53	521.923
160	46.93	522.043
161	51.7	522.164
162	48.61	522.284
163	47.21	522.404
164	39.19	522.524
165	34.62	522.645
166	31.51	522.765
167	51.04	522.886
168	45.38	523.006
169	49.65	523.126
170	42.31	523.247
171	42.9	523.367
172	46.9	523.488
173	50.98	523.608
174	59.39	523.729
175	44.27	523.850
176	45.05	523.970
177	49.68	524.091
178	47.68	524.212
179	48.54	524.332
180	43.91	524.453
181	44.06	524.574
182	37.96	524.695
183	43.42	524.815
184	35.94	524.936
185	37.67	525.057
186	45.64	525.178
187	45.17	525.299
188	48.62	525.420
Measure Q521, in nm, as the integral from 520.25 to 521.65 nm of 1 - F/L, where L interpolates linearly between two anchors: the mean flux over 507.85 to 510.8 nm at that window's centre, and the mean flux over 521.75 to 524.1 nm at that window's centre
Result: 0.26 nm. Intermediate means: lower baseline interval 40.5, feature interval 36.7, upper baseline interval 46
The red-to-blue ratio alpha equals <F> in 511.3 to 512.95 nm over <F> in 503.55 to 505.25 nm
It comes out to 1.00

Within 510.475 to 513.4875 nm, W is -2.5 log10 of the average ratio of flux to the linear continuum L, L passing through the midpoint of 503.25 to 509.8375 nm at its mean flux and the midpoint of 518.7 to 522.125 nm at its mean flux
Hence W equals 0.035 mag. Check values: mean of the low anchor 41.5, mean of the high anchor 39.7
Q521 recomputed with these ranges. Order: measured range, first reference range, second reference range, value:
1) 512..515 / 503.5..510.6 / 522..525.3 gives 0.268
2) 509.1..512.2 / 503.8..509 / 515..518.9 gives -0.323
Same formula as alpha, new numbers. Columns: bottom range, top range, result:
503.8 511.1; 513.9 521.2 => 0.84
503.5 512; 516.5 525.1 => 0.93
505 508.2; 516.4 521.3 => 0.78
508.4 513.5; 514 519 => 0.82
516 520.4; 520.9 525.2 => 1.34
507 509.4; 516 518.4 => 0.71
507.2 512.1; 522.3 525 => 1.10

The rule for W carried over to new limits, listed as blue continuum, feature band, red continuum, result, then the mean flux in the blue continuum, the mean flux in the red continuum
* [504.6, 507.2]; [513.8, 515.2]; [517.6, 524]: 0.096 mag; 42.8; 39.3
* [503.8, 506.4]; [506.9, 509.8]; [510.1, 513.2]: -0.006 mag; 42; 39.8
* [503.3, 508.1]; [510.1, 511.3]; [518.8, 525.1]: 0.048 mag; 41.5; 42.2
